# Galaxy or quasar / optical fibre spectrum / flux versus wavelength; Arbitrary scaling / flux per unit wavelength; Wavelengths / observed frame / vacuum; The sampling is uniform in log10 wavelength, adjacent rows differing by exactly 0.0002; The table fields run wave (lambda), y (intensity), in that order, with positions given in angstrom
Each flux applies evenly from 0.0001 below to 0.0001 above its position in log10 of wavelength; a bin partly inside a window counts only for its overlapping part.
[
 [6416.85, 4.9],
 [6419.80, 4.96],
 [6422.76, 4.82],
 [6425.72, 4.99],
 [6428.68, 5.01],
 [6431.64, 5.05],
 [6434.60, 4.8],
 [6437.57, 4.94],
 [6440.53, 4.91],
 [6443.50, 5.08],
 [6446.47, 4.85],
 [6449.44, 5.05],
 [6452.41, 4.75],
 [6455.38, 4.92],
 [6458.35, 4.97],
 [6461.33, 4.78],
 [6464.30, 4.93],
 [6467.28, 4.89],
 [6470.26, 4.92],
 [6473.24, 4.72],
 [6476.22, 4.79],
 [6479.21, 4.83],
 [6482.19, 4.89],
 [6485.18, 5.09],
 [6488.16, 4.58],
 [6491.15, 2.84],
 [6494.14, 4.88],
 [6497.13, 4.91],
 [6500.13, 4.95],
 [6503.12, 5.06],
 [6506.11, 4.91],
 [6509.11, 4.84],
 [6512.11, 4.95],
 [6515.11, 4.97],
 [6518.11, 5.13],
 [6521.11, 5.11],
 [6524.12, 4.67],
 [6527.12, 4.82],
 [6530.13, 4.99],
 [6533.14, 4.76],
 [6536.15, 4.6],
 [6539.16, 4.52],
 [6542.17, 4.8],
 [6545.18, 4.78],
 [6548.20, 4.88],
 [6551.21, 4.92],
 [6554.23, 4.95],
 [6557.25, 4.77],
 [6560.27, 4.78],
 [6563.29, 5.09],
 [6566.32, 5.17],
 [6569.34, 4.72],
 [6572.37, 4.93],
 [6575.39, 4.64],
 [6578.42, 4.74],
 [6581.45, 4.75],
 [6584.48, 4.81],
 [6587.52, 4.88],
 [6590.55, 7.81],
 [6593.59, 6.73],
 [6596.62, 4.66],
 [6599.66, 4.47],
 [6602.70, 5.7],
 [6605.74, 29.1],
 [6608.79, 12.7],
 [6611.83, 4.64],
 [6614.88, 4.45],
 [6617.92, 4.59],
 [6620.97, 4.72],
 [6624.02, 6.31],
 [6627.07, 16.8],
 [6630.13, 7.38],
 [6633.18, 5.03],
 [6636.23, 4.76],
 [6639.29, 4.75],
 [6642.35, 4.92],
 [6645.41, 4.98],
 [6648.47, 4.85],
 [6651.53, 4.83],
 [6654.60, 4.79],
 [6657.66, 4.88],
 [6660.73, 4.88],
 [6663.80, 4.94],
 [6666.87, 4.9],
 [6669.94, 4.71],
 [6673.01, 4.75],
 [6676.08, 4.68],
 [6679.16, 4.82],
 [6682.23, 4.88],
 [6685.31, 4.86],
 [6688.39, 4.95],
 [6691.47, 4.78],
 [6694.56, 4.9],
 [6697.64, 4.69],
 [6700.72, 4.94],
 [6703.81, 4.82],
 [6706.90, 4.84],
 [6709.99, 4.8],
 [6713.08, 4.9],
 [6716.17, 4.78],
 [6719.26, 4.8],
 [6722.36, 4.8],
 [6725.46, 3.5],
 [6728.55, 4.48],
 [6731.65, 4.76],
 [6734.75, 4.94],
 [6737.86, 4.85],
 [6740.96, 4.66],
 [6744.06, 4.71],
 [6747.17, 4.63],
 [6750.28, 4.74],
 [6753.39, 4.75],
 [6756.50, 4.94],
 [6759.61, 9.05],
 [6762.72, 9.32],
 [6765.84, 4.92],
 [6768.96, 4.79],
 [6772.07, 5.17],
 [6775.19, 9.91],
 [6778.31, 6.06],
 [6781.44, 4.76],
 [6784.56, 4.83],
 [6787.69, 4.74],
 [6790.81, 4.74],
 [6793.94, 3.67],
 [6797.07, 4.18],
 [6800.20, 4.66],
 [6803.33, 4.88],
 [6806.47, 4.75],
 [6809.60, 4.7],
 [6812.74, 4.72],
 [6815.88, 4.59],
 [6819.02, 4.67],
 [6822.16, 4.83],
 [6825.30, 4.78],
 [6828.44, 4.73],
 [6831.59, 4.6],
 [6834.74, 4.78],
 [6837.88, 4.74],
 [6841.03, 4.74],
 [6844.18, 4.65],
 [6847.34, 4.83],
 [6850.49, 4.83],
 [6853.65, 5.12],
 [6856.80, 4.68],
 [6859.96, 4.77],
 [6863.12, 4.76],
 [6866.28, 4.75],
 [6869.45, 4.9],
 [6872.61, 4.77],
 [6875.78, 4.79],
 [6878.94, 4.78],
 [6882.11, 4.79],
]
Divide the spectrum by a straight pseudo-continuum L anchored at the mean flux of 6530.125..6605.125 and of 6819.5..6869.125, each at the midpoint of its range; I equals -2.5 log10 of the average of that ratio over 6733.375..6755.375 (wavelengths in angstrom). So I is 0.05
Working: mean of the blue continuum 5.33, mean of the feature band 4.76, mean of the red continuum 4.77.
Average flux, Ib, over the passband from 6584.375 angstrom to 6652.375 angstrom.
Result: 7.19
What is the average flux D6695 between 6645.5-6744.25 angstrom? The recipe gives 4.77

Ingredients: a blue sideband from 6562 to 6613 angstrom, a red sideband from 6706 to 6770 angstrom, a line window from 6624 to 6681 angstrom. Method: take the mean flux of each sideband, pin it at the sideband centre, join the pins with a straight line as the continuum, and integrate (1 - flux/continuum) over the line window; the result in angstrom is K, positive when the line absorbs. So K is 5.6 angstrom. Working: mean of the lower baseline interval 7.06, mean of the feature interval 5.66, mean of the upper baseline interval 5.15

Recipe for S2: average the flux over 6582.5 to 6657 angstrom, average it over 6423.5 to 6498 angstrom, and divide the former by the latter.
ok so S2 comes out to 1.5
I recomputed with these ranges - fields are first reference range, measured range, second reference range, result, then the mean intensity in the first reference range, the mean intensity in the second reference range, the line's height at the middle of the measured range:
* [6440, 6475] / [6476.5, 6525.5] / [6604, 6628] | 0.303 mag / 4.9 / 10.2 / 6.35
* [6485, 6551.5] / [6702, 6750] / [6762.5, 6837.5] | 0.069 mag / 4.77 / 5.07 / 5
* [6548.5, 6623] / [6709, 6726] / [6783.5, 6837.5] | 0.150 mag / 6.34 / 4.64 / 5.34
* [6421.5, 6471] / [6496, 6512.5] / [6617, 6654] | 0.077 mag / 4.92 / 6.15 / 5.3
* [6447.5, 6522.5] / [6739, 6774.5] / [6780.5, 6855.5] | -0.207 mag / 4.83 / 4.69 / 4.71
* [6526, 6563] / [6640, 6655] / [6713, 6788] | 0.047 mag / 4.81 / 5.37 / 5.09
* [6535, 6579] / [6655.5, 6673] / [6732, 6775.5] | 0.093 mag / 4.82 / 5.67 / 5.28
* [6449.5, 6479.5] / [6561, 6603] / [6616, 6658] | 0.086 mag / 4.86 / 5.99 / 5.63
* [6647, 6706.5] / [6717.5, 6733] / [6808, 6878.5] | 0.080 mag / 4.83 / 4.76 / 4.81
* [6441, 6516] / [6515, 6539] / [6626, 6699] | 0.023 mag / 4.81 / 5.37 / 4.96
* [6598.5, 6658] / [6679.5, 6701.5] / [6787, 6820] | 0.287 mag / 7.29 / 4.57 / 6.32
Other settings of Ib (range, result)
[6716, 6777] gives 5.45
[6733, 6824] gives 5.24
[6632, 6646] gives 4.88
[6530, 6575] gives 4.84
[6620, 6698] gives 5.47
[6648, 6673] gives 4.84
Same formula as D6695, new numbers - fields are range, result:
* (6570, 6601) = 5.23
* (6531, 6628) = 6.31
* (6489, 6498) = 4.19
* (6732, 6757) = 4.77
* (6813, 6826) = 4.71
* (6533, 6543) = 4.65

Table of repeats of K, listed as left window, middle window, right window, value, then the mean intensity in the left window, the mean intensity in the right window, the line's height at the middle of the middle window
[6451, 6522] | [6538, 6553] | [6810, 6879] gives 0.05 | 4.82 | 4.76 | 4.81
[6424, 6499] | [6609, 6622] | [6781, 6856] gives -1.78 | 4.81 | 4.69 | 4.76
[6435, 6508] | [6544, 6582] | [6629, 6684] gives 0.22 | 4.81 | 4.97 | 4.89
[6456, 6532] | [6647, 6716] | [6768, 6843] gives 0.95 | 4.82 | 4.96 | 4.9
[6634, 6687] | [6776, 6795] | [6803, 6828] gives -1.11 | 4.84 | 4.73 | 4.75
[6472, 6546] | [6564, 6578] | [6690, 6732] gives -0.34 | 4.78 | 4.7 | 4.75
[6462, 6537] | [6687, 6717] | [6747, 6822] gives 2.00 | 4.8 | 5.34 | 5.19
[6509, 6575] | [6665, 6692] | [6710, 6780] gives 2.17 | 4.87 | 5.42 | 5.24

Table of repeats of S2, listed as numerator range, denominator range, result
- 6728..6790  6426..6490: 1.14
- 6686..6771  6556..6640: 0.75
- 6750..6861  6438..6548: 1.07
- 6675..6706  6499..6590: 0.99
